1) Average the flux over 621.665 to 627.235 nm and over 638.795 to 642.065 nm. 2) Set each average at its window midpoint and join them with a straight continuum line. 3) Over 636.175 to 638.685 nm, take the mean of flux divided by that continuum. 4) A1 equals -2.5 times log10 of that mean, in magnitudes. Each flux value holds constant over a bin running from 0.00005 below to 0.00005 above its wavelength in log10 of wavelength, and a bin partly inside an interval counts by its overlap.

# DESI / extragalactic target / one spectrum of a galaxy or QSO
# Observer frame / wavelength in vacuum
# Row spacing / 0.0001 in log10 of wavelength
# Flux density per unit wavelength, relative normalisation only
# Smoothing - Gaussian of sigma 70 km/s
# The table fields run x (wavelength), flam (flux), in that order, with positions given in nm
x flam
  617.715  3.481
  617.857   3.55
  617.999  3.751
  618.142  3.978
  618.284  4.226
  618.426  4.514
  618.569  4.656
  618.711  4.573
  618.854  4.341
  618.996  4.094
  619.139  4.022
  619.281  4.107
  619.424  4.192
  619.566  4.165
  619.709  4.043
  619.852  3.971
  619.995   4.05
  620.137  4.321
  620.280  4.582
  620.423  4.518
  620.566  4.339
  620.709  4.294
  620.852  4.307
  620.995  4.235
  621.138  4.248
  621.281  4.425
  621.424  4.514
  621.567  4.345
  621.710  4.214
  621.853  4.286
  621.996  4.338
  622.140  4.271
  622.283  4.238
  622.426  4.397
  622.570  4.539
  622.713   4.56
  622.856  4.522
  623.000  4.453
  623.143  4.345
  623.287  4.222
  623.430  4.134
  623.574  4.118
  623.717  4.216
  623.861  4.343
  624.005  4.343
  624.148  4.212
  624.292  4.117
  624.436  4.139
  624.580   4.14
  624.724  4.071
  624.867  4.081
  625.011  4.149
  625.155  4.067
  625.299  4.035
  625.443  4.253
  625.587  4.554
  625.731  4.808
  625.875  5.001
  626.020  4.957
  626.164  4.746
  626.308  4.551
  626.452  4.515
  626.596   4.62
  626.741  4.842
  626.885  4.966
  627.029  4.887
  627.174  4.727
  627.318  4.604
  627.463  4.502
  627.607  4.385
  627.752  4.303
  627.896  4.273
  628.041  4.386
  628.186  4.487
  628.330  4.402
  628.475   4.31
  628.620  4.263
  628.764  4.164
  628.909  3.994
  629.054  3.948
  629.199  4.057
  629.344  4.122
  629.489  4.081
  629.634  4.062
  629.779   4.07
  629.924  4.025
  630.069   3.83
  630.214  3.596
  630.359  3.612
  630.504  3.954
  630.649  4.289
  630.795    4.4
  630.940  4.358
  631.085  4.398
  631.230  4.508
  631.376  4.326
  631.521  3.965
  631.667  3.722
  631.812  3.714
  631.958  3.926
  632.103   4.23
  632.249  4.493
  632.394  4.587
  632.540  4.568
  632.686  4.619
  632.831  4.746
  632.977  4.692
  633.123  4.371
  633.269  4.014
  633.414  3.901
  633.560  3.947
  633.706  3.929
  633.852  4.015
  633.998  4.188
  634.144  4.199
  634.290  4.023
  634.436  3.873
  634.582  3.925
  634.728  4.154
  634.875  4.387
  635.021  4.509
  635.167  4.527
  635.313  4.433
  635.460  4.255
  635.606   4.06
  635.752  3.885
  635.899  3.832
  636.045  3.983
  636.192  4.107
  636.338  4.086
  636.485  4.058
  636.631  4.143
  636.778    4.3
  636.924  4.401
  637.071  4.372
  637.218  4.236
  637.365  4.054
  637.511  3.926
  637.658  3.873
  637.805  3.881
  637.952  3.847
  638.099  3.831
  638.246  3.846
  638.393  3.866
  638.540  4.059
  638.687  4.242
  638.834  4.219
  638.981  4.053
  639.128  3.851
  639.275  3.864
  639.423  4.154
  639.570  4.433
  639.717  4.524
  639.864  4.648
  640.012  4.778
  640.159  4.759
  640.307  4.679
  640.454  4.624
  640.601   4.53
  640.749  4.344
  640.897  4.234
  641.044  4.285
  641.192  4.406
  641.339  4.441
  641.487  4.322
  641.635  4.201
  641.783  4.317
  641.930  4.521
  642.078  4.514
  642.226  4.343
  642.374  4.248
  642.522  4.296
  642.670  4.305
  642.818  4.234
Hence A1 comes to 0.08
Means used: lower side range 4.41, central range 4.06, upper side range 4.38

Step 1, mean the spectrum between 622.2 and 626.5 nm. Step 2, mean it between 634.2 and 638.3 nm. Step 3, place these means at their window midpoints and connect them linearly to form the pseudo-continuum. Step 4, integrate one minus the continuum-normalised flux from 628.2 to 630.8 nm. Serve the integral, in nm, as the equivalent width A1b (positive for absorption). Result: 0.11 nm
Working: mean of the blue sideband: 4.36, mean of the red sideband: 4.1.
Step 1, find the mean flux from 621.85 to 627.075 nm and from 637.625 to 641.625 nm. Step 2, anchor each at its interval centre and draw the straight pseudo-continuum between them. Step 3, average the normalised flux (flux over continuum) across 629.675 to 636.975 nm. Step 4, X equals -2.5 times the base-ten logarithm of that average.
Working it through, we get 0.039 mag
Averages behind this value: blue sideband 4.41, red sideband 4.25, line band 4.16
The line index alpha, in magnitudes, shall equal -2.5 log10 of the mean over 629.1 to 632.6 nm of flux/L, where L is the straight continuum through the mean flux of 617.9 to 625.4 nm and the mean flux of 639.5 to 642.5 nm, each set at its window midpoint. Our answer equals 0.06 mag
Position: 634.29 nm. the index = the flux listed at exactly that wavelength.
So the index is 4.023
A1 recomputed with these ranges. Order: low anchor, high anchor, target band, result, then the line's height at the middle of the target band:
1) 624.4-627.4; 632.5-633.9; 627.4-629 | 0.03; 4.44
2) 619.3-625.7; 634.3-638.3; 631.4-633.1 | -0.04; 4.15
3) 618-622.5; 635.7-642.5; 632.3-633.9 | -0.02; 4.24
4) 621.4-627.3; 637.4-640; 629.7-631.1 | 0.06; 4.27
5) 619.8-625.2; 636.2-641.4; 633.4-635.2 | 0.03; 4.24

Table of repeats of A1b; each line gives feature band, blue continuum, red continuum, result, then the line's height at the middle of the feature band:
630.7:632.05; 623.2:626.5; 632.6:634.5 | 0.03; 4.23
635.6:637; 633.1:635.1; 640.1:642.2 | 0.04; 4.2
